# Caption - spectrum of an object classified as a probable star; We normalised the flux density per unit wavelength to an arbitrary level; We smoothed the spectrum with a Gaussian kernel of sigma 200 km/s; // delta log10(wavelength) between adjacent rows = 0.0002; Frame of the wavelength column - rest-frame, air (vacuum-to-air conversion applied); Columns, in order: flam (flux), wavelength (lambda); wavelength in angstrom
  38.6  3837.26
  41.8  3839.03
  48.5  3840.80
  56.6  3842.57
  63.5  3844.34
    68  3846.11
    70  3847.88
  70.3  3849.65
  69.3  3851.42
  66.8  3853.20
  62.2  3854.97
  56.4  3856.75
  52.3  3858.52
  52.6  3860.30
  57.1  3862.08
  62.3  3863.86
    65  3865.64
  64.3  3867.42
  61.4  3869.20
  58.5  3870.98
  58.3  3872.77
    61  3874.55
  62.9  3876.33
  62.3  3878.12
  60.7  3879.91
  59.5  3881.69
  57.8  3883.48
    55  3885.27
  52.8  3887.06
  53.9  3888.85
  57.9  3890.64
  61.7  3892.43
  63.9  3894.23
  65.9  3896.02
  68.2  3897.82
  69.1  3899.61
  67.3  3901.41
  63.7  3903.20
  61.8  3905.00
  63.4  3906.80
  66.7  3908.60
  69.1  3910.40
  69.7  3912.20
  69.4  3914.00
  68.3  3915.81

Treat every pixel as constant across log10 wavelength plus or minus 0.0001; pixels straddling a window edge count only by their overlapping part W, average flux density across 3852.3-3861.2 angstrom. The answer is 58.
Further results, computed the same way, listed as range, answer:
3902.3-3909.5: 63.9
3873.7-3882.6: 61.3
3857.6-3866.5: 57.8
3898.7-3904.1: 66.8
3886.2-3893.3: 56.6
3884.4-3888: 53.9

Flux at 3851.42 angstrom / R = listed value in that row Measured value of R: 69.3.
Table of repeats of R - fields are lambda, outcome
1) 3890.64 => 57.9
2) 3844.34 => 63.5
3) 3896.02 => 65.9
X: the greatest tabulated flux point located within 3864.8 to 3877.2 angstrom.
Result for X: 65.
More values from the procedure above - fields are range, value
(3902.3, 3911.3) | 69.1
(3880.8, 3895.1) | 63.9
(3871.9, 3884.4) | 62.9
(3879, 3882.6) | 60.7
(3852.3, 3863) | 66.8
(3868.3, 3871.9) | 61.4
